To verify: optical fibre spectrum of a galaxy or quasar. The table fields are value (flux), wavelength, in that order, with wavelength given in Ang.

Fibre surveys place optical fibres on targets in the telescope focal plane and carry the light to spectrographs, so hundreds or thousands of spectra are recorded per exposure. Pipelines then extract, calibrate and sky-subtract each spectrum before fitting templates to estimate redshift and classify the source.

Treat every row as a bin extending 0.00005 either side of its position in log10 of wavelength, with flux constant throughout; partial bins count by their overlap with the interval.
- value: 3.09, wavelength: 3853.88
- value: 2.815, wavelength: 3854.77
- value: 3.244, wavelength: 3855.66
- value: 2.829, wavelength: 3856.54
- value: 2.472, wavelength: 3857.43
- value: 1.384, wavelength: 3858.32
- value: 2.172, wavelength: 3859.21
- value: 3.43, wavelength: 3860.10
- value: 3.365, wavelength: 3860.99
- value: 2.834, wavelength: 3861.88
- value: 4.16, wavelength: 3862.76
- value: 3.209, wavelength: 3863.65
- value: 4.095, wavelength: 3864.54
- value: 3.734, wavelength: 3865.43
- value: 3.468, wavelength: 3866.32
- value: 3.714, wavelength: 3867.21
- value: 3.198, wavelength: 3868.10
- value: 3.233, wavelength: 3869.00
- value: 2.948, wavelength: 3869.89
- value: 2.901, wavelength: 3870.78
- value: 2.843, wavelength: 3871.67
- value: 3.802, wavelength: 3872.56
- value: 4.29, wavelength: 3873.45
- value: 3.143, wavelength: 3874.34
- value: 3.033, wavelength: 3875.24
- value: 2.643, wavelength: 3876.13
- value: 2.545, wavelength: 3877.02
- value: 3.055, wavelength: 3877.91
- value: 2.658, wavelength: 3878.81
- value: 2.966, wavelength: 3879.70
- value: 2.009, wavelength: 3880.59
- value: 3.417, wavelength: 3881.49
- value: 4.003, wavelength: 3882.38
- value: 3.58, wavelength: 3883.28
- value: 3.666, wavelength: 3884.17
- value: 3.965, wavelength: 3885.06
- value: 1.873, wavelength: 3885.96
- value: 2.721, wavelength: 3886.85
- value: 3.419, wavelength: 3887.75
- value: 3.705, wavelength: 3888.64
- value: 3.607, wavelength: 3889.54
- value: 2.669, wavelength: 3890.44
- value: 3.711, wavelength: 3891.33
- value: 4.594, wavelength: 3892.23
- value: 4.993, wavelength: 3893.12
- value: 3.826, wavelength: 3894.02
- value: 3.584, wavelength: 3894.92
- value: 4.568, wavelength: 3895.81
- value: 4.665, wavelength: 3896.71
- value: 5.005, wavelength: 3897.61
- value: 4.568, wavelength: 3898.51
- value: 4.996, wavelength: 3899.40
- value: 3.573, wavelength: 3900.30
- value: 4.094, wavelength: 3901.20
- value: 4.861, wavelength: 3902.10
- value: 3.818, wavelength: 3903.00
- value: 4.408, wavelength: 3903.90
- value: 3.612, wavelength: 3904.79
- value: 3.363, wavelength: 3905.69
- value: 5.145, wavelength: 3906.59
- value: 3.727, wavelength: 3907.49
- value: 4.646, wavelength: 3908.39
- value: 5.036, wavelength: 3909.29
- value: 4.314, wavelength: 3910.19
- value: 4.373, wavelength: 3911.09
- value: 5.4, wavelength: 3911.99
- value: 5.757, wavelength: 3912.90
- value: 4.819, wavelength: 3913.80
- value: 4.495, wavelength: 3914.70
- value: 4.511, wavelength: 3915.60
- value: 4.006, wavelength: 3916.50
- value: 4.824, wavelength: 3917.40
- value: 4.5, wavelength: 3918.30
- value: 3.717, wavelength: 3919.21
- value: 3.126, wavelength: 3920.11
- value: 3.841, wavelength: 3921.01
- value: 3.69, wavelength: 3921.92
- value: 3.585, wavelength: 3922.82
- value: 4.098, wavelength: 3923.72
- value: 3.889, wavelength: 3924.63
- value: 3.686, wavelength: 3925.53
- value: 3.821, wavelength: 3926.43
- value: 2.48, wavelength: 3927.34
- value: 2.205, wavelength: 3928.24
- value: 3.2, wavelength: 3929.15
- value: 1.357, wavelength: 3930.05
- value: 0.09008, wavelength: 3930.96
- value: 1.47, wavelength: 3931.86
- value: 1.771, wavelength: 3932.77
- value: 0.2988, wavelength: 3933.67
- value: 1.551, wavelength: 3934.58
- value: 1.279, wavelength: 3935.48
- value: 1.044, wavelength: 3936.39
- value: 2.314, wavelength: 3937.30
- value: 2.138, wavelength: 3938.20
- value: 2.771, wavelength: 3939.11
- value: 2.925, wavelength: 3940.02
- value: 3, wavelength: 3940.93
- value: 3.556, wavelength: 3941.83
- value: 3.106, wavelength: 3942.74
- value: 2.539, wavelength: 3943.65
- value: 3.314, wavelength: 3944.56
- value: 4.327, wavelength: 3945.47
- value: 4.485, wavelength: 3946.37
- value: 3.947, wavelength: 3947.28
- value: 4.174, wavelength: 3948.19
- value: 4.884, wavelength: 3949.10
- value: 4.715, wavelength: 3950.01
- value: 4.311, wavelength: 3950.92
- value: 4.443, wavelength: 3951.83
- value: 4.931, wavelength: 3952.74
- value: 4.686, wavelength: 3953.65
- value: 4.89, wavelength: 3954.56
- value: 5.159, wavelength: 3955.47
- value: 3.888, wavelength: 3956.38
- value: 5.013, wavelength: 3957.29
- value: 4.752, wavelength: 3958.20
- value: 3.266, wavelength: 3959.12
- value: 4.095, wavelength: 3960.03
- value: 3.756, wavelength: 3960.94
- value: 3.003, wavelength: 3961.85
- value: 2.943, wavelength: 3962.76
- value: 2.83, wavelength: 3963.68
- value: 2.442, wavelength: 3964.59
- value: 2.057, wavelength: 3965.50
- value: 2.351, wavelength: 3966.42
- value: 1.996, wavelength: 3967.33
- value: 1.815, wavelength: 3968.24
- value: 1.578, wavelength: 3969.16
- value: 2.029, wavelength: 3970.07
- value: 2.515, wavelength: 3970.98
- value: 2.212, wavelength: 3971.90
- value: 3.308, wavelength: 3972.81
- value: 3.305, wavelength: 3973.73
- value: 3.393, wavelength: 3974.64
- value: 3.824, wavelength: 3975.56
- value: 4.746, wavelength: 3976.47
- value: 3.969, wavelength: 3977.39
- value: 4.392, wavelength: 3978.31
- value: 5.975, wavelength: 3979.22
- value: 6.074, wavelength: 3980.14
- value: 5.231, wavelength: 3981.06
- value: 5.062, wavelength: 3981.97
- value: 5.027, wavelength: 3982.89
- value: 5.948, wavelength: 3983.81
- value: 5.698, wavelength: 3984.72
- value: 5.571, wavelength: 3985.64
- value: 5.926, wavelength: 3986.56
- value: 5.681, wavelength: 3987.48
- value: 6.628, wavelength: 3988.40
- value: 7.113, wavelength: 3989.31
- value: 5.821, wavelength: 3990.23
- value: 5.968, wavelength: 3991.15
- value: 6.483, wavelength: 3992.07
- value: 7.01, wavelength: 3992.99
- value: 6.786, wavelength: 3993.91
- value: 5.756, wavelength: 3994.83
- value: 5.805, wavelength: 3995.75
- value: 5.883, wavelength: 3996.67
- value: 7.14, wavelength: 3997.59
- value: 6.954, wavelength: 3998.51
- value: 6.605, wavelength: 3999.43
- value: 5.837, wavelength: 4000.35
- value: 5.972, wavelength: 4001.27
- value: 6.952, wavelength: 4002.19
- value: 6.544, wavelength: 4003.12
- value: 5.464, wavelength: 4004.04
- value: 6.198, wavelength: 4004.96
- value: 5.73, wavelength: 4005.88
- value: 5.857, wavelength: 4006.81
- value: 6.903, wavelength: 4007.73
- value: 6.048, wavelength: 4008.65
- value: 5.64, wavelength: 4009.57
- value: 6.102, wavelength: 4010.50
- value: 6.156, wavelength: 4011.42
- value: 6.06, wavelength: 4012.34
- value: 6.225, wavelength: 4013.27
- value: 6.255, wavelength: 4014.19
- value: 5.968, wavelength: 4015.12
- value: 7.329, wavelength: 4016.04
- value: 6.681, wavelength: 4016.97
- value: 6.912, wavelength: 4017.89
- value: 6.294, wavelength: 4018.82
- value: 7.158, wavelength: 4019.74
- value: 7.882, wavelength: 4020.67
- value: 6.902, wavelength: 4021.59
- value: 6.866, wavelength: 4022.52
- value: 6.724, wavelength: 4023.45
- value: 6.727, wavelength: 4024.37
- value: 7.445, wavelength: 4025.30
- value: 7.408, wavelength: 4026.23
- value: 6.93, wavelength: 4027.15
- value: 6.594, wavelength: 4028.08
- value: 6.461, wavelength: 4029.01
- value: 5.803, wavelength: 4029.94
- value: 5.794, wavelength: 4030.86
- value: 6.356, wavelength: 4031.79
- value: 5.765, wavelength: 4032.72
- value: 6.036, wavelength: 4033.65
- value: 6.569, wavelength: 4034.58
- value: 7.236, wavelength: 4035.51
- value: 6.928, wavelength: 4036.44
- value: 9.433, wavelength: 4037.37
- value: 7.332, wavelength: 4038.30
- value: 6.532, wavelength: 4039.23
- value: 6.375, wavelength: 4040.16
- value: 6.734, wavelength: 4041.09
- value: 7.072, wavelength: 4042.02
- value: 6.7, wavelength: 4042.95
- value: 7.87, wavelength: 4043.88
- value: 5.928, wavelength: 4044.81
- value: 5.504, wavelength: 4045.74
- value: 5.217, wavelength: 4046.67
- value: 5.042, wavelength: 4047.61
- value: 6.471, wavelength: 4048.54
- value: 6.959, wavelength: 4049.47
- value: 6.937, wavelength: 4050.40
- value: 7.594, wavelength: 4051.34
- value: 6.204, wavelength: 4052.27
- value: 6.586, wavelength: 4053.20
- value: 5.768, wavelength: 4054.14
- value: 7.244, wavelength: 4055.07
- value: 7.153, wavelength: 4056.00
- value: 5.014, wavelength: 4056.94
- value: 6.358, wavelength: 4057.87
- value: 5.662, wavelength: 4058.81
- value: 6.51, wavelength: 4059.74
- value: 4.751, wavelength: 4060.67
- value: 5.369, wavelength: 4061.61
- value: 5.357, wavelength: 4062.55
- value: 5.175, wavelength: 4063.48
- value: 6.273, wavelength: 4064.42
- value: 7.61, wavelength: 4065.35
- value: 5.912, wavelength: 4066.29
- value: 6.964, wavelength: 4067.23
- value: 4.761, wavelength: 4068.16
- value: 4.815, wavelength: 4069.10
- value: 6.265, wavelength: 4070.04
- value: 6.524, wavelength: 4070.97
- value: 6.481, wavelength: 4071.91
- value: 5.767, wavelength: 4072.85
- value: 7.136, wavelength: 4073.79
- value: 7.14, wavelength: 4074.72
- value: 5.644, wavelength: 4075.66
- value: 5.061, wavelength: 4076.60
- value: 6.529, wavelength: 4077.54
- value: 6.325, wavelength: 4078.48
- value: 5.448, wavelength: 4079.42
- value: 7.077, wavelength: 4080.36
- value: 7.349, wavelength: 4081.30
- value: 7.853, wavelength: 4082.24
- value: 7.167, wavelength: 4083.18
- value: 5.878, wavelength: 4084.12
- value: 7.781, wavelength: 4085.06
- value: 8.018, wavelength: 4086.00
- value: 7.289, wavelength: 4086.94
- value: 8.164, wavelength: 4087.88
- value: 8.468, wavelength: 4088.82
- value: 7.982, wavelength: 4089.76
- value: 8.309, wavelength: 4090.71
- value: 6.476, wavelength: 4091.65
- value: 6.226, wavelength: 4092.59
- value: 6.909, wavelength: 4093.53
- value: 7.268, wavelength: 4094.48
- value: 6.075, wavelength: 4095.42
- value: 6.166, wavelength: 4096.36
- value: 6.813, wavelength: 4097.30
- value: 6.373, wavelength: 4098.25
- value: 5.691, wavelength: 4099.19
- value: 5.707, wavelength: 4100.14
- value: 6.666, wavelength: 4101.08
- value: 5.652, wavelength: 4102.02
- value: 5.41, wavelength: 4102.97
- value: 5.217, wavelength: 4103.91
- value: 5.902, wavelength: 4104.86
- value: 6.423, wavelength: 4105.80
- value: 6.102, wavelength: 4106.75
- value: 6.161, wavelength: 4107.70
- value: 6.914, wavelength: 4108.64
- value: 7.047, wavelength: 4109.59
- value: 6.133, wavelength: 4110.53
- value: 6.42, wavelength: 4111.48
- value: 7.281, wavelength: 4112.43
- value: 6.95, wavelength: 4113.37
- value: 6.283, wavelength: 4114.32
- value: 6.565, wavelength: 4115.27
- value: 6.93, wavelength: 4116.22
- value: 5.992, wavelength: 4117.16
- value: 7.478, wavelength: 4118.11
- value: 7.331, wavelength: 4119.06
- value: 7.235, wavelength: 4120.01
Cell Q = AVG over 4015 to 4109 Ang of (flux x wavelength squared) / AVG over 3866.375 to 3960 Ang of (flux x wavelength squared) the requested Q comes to 1.95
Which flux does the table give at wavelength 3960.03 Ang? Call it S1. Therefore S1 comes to 4.095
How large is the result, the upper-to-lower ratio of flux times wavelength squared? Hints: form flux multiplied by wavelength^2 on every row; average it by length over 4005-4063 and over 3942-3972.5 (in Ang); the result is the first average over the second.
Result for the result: 1.91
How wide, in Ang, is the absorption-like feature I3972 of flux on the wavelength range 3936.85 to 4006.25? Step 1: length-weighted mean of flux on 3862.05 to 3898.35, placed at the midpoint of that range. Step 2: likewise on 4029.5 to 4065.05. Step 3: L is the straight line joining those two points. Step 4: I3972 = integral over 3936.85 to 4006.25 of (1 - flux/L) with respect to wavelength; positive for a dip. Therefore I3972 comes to 8.15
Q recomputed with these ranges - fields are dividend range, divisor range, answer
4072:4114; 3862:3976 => 2.08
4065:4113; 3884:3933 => 1.88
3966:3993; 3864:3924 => 1.23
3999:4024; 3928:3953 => 2.33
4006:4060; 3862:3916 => 1.85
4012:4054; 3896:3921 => 1.61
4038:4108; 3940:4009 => 1.44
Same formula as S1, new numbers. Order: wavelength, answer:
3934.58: 1.551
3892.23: 4.594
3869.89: 2.948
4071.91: 6.481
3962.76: 2.943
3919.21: 3.717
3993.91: 6.786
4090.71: 8.309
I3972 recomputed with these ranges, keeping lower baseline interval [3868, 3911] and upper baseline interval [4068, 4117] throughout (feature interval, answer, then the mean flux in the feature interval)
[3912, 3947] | 9.1 Ang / 3.13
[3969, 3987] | 2.3 Ang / 4.33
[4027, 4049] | -2.8 Ang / 6.52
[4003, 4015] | -1.5 Ang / 6.07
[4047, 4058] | -0.8 Ang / 6.43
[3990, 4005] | -3.1 Ang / 6.31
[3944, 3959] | 0.4 Ang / 4.45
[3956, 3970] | 5.0 Ang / 3.02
